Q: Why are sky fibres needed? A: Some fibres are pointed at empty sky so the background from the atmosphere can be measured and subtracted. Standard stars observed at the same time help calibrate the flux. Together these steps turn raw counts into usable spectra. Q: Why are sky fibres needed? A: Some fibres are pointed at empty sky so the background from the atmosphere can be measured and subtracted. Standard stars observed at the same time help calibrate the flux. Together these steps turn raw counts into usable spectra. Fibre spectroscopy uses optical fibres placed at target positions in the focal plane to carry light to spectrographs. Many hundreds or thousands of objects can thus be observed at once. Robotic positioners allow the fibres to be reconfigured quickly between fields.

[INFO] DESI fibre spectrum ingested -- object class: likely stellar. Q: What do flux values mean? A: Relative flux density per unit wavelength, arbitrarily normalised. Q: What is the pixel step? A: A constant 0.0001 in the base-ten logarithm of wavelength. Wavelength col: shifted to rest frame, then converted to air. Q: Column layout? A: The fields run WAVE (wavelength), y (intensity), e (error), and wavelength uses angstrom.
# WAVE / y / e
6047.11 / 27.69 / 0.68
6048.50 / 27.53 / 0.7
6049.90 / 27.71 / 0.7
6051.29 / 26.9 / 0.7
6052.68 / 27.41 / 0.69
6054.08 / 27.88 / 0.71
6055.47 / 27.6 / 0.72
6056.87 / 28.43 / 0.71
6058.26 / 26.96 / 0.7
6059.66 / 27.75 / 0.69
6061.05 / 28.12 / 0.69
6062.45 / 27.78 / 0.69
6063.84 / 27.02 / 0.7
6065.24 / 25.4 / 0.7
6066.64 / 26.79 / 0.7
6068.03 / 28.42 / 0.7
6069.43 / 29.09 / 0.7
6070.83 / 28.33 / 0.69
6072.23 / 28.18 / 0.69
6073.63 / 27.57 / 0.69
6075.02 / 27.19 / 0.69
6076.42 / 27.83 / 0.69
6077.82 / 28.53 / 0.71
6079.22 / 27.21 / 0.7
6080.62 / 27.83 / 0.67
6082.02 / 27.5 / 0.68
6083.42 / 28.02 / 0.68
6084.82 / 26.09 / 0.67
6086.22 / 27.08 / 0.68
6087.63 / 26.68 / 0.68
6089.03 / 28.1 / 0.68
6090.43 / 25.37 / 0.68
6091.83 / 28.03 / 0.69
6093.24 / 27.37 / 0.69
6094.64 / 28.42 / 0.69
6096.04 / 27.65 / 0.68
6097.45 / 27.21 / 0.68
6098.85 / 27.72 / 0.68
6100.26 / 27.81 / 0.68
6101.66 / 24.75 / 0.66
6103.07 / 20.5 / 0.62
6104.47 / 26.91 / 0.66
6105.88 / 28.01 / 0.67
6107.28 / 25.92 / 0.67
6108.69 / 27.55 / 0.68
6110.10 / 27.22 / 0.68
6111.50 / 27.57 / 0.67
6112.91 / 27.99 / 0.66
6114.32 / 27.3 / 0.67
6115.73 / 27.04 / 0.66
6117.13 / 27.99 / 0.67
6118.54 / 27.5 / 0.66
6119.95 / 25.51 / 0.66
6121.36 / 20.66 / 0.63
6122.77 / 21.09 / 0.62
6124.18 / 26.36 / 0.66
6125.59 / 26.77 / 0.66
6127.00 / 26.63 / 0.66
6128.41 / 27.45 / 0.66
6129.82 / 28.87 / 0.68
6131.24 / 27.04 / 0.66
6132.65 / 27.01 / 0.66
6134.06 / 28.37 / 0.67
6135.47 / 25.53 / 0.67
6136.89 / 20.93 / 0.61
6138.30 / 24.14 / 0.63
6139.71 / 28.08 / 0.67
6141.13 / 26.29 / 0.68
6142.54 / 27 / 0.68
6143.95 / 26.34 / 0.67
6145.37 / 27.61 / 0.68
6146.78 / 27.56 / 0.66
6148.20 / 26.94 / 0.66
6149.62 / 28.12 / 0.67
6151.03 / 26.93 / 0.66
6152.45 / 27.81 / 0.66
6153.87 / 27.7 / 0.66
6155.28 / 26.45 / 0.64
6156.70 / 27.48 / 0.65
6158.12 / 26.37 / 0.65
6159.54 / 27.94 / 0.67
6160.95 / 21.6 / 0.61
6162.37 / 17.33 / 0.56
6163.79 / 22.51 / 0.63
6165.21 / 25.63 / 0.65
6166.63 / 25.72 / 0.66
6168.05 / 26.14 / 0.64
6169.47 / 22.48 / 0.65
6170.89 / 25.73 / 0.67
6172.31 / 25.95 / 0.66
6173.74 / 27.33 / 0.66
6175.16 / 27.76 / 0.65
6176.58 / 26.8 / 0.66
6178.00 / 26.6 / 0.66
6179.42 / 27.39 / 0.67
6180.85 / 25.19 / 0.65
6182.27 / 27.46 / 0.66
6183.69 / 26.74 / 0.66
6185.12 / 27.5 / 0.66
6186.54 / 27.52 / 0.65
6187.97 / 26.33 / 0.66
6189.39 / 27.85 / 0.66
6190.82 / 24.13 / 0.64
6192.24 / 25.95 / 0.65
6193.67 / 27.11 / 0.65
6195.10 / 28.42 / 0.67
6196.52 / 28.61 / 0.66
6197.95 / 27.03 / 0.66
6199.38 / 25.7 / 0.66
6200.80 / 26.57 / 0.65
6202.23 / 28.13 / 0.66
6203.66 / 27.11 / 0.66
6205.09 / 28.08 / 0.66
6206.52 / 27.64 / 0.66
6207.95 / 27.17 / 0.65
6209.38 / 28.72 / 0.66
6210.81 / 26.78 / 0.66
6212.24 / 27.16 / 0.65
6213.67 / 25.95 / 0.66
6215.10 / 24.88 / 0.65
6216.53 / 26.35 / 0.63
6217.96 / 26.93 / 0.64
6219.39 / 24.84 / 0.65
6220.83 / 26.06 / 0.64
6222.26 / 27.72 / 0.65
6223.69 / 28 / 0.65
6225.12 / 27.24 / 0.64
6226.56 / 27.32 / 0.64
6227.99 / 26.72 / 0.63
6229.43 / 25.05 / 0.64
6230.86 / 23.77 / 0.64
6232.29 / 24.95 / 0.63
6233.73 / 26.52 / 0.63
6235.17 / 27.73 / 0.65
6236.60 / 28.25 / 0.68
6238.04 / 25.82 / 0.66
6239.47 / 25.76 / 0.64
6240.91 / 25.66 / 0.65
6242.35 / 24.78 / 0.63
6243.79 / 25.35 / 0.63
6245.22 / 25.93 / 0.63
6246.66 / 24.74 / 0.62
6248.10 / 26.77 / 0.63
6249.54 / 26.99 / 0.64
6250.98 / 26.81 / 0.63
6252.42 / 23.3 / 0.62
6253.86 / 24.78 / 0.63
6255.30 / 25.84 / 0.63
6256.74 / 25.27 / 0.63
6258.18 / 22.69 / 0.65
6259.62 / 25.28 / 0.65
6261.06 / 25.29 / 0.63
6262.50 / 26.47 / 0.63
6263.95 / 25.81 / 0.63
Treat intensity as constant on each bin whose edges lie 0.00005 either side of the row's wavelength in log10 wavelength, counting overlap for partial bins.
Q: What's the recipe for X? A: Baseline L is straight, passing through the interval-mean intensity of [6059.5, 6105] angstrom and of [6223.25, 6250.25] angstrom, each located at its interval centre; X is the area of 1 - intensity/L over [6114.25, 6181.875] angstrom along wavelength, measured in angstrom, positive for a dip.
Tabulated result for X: 1.9 angstrom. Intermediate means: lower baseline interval 27.2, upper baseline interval 26.2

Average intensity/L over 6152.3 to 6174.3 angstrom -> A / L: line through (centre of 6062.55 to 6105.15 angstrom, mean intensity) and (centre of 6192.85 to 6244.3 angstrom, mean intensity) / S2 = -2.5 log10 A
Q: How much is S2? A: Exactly 0.07 mag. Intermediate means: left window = 27.2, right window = 26.7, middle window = 25.2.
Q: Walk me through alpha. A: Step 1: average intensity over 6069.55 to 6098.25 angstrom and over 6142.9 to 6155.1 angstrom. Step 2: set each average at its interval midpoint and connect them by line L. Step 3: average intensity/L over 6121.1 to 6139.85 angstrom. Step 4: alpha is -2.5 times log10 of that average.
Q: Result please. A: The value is 0.07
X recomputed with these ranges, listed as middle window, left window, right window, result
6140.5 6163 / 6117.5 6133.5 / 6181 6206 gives 0.1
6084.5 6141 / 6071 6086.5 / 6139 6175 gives 0.9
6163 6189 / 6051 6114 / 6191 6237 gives 0.8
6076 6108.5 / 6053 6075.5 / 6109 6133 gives 0.1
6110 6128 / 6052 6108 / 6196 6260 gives 0.6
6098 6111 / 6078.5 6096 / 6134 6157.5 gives 0.4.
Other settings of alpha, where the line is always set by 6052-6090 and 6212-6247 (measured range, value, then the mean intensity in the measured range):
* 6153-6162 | 0.03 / 26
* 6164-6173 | 0.07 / 25.1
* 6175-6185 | -0.01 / 26.8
